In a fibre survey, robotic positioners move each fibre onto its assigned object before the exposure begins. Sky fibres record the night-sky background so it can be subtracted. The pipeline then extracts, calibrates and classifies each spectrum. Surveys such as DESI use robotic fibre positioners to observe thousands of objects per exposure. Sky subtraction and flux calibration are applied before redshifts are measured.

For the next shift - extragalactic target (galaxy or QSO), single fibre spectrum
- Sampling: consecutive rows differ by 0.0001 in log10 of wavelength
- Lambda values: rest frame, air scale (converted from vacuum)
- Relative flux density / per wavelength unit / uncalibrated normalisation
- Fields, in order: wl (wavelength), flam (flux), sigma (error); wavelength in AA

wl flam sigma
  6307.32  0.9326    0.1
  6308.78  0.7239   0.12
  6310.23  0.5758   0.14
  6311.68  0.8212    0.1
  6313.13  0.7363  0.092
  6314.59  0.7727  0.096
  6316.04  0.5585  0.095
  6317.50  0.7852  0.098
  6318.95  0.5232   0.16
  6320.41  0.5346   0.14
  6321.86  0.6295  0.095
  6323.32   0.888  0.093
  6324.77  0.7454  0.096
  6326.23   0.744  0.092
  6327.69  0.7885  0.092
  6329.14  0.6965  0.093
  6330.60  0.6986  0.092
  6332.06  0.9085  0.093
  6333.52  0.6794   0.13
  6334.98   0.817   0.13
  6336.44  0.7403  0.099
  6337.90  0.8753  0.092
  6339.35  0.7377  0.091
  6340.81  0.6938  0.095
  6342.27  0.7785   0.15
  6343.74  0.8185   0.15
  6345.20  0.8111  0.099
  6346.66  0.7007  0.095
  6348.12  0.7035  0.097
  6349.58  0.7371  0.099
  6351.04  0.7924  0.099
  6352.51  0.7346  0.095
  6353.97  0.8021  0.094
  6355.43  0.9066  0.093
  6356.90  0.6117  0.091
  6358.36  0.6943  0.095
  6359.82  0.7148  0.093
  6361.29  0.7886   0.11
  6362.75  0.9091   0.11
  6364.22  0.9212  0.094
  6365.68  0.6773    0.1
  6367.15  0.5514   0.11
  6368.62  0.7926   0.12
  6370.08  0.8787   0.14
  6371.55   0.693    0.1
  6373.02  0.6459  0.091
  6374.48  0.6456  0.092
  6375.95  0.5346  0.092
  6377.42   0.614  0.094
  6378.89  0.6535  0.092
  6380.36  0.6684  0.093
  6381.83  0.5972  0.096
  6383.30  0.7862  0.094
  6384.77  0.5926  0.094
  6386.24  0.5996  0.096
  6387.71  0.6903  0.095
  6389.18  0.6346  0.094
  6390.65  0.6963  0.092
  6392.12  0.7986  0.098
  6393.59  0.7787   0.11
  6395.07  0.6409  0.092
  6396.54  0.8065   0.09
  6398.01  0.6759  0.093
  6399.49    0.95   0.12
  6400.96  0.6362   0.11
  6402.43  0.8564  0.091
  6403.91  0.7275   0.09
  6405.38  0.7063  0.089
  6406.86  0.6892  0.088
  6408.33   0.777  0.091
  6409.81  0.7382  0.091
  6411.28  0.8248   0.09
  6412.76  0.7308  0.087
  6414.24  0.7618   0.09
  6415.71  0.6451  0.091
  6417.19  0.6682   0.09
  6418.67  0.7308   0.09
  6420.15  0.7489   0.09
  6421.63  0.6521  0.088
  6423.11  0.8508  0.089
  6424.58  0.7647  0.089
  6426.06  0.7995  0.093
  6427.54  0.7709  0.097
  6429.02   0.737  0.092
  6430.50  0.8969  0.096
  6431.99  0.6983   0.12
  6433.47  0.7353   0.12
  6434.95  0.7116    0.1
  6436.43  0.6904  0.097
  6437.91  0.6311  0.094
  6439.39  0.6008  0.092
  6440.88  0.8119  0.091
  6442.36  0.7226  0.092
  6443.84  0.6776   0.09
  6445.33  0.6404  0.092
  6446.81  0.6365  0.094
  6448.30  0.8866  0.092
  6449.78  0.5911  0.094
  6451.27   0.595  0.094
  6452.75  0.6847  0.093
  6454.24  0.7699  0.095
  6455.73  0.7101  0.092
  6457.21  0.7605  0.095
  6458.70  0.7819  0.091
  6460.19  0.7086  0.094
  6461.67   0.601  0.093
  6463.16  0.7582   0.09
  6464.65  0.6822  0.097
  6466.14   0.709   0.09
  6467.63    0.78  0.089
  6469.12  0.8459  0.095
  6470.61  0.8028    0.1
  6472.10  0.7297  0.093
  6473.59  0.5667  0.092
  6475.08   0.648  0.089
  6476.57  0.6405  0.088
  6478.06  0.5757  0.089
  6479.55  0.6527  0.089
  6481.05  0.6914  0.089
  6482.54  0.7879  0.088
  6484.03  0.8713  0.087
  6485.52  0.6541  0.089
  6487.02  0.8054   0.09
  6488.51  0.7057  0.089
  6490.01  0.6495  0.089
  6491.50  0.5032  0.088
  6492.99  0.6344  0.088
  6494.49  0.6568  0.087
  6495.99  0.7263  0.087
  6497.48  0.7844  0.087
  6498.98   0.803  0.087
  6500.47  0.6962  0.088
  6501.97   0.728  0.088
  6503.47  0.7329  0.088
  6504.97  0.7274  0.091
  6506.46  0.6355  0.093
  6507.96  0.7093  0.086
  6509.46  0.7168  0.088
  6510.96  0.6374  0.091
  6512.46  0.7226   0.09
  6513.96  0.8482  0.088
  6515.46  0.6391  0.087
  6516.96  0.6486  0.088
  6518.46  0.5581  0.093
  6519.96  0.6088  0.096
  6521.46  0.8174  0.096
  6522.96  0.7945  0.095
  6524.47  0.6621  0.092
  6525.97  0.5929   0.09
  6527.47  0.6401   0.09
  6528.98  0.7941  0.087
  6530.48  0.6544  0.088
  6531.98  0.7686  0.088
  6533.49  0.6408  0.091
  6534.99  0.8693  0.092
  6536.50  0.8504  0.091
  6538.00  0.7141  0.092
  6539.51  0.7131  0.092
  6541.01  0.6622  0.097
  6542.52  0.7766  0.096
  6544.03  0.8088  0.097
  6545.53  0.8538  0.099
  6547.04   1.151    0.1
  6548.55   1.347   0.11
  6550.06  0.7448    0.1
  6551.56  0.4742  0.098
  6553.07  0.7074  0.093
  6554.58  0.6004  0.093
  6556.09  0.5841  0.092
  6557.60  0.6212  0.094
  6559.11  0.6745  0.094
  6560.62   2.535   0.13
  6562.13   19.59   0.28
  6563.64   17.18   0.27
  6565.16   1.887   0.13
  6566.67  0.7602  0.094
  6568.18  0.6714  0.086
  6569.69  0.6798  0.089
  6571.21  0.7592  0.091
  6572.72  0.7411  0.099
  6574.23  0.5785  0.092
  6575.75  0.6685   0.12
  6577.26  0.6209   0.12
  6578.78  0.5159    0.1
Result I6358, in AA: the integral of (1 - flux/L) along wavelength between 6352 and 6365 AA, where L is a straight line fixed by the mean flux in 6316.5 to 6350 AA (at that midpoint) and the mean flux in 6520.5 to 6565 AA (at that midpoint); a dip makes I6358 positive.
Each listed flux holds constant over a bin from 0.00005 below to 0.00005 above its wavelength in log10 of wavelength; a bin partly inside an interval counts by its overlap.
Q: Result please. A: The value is 1.56 AA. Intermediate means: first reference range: 0.739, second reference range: 2.02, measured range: 0.788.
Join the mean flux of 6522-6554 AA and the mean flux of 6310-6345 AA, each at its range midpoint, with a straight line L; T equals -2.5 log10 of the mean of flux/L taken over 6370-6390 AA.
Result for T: 0.14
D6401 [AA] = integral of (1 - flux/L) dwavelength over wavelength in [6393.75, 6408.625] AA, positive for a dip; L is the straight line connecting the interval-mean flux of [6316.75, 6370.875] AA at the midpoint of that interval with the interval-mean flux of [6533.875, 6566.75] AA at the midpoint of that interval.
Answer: 5.9 AA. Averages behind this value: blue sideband 0.752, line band 0.747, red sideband 2.52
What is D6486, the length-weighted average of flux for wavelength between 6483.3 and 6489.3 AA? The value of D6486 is 0.757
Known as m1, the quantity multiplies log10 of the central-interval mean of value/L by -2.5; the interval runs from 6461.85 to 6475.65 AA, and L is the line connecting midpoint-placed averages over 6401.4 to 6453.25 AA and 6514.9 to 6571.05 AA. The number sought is 0.45 mag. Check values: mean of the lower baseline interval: 0.725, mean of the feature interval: 0.72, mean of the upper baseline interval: 1.76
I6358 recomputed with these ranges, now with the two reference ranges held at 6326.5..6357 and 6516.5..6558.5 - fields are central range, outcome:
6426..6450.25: 1.08 AA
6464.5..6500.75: 2.02 AA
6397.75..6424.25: 0.42 AA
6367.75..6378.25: 1.07 AA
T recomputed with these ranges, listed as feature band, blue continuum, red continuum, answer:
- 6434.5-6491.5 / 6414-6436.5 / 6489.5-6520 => 0.021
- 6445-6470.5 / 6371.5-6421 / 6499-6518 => -0.020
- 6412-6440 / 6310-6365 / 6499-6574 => 0.429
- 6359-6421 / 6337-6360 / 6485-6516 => 0.036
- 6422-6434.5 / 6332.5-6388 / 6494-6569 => 0.311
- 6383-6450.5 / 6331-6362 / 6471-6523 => 0.008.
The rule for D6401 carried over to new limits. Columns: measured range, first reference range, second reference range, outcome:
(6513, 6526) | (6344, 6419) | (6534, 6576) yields 8.1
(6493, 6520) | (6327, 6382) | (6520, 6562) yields 8.6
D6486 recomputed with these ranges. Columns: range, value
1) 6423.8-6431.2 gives 0.795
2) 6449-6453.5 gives 0.626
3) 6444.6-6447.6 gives 0.642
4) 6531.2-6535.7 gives 0.758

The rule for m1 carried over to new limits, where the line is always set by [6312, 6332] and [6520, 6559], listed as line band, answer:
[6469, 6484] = 0.06 mag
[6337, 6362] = -0.07 mag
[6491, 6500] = 0.08 mag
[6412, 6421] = 0.02 mag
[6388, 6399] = 0.00 mag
